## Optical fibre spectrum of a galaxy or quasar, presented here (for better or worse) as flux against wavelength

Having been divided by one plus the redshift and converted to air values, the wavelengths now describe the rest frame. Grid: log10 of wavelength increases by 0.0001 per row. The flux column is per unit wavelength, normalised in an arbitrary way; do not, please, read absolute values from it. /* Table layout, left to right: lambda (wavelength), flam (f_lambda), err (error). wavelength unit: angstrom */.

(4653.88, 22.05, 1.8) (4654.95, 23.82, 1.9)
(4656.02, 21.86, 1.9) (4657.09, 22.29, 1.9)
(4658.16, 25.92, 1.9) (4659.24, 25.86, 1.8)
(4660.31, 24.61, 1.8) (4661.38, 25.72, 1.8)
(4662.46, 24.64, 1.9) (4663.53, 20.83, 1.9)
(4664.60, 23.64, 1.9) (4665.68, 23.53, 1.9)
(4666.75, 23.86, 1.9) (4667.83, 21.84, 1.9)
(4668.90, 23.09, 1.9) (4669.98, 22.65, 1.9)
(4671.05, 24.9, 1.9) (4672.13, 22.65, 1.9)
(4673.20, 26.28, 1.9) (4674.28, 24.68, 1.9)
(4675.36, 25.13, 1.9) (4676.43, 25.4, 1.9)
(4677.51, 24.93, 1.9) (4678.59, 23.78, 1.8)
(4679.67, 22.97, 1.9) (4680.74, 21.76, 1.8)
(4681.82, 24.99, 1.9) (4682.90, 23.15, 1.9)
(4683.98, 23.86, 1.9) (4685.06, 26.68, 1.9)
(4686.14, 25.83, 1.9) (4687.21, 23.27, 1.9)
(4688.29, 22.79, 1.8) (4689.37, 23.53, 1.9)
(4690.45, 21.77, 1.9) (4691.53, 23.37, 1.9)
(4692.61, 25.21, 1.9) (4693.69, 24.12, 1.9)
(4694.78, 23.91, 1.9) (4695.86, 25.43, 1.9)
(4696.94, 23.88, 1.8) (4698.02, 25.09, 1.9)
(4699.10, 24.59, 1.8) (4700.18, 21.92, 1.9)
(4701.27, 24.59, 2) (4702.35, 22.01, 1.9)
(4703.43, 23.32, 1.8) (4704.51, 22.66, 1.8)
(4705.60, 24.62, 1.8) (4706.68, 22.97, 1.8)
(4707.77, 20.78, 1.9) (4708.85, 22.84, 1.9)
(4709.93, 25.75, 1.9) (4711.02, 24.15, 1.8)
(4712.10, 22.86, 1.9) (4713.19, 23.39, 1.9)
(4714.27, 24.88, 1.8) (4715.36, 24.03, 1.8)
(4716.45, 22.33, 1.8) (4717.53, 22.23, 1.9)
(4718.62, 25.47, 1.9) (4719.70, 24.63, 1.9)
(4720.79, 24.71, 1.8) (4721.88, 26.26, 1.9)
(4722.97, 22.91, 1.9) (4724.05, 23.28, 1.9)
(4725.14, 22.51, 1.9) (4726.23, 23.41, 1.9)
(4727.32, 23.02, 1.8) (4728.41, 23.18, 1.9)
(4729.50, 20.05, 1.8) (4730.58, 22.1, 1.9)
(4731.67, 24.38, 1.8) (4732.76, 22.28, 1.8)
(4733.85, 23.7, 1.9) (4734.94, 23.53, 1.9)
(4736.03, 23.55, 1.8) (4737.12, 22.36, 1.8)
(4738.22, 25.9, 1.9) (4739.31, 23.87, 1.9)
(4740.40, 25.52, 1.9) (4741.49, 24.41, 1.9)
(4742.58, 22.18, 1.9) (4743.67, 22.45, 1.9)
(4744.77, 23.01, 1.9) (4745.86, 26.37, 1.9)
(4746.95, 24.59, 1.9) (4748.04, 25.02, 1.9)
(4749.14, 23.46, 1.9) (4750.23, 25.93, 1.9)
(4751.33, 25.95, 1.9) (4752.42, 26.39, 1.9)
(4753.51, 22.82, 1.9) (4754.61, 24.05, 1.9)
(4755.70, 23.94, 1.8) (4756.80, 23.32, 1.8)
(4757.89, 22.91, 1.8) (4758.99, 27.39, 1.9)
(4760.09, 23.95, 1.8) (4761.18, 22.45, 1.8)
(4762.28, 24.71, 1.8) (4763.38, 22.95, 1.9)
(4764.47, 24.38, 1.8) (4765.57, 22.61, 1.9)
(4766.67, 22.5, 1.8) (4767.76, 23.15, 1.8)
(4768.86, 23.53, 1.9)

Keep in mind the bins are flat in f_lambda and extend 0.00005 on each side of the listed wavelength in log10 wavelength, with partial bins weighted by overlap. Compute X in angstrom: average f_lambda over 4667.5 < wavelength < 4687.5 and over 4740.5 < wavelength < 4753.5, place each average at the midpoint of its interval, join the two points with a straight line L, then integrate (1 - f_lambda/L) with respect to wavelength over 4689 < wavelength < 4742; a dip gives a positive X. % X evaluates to 1.6 angstrom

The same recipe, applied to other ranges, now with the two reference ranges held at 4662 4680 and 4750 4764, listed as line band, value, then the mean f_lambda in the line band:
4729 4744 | 0.55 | 23.3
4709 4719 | 0.10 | 23.8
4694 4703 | 0.02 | 23.9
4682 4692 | 0.03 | 23.9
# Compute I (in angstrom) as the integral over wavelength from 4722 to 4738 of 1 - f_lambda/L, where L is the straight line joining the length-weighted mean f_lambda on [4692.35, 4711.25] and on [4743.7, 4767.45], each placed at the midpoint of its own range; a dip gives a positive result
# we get 0.6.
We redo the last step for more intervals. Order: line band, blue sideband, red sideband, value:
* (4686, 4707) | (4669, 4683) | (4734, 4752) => 0.4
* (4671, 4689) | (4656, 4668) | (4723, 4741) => -0.4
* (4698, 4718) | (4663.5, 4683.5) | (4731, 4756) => 0.5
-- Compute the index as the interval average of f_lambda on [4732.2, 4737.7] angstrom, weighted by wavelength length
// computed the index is 23.1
